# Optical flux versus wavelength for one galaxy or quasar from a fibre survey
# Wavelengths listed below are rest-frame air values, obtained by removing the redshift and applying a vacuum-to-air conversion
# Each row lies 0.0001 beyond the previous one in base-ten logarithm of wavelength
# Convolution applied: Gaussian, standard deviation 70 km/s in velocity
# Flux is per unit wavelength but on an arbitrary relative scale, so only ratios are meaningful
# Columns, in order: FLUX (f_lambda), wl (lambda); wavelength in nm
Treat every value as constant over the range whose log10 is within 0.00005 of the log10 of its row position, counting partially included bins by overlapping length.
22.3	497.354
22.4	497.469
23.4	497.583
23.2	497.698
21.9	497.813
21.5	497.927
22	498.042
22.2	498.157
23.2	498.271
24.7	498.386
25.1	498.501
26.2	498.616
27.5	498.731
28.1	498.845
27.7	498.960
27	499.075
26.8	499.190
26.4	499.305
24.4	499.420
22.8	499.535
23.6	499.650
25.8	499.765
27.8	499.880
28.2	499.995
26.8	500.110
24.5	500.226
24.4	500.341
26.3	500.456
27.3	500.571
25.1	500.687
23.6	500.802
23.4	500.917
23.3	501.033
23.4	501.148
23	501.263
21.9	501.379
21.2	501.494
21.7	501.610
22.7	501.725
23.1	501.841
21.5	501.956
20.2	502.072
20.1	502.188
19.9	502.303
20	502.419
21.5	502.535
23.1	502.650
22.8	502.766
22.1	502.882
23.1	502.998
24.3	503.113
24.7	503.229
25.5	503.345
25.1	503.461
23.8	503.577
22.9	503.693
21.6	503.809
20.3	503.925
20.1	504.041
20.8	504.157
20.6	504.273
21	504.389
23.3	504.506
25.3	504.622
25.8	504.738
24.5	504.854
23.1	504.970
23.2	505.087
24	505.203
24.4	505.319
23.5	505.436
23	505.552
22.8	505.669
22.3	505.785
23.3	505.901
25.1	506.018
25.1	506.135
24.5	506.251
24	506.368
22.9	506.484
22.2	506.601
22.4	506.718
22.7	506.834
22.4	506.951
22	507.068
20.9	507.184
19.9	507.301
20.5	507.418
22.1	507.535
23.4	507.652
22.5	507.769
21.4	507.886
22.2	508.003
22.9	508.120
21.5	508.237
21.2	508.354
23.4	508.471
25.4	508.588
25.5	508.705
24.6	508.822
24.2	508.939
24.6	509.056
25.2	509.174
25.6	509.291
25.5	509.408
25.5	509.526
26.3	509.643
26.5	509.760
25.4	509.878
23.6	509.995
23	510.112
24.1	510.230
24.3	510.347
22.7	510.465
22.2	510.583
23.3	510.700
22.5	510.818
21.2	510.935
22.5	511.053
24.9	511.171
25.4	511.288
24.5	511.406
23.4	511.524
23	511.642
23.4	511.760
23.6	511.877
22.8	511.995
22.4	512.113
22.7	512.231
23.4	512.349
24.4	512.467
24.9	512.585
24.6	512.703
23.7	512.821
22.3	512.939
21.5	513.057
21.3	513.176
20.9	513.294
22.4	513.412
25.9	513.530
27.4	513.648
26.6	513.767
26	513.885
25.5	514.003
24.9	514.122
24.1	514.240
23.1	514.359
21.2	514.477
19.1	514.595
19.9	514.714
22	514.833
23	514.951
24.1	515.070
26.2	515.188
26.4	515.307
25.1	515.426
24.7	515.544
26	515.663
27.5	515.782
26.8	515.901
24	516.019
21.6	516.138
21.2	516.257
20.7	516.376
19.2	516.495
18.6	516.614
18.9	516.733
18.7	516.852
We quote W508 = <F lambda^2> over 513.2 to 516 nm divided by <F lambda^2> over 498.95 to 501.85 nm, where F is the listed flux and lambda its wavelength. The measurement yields 1.0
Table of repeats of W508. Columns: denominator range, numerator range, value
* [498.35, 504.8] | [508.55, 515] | 1.04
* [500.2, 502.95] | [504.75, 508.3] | 1.03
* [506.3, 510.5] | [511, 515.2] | 1.02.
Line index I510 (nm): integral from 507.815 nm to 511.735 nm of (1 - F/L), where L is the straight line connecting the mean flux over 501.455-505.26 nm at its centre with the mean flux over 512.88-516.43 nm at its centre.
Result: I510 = -0.11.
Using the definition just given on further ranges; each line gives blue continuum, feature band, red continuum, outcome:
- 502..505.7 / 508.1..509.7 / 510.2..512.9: -0.084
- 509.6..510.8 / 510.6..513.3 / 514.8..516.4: 0.108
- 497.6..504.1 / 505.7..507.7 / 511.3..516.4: 0.088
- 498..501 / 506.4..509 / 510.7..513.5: 0.148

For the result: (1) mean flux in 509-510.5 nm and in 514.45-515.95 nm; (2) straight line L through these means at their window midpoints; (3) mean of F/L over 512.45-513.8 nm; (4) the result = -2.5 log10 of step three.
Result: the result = 0.03 mag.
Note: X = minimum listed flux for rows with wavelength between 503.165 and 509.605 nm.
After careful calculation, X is 19.9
